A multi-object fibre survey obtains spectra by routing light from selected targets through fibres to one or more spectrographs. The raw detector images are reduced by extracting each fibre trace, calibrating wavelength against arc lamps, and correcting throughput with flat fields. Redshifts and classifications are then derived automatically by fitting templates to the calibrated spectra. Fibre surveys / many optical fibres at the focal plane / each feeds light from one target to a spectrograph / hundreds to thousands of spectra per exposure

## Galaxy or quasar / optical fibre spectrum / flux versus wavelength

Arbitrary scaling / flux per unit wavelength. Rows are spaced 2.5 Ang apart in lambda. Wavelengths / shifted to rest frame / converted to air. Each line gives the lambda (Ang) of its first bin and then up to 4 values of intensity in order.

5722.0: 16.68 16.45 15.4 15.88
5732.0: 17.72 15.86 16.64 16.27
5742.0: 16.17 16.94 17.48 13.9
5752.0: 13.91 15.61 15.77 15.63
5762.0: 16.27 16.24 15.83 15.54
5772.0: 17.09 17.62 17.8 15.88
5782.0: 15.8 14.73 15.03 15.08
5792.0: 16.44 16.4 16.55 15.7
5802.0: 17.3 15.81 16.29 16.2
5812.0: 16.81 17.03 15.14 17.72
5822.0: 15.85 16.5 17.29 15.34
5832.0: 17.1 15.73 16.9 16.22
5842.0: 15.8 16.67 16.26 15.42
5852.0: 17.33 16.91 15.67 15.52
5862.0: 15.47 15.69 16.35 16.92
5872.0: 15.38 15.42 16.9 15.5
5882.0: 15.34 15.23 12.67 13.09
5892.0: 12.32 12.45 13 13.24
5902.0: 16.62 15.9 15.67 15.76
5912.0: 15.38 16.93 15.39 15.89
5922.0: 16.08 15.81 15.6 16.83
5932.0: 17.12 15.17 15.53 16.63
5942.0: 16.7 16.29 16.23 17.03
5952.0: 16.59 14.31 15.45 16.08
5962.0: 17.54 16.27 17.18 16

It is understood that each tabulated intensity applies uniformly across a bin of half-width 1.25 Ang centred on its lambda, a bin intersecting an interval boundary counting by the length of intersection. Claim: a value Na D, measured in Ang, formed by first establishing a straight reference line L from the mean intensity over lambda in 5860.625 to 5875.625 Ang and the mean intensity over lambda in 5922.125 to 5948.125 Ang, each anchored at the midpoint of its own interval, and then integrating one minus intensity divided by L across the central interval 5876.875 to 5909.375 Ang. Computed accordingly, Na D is 3.20 Ang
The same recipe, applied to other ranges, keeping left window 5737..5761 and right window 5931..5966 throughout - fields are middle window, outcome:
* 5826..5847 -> -0.5 Ang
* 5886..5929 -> 3.4 Ang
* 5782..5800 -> 0.2 Ang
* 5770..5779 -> -0.8 Ang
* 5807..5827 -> -0.7 Ang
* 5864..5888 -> 0.7 Ang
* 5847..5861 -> -0.1 Ang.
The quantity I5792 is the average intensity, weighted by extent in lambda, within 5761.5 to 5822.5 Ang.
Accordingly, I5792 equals 16.3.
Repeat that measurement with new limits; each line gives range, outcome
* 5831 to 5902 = 15.4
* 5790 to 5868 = 16.3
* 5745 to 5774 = 15.8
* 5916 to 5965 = 16.1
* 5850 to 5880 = 16.1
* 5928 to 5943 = 16.3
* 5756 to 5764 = 15.9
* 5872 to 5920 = 14.9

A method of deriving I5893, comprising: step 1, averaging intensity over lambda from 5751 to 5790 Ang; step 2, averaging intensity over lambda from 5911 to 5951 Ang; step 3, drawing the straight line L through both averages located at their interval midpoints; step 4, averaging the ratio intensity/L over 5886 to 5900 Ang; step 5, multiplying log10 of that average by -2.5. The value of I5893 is 0.25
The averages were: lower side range 15.9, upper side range 16.2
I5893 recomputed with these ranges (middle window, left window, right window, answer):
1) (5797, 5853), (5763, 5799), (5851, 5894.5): -0.04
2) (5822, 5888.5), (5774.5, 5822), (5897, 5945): 0.01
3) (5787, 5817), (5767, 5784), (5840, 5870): 0.01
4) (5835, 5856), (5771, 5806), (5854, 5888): -0.04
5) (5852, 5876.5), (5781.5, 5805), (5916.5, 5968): 0.00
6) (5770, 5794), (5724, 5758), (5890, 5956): -0.02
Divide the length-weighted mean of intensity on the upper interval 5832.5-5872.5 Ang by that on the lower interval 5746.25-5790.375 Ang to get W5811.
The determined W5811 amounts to 1.0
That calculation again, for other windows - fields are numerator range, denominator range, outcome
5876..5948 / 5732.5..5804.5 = 0.96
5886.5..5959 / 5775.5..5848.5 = 0.95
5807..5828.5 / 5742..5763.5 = 1.05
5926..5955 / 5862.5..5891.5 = 1.06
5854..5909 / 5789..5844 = 0.92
